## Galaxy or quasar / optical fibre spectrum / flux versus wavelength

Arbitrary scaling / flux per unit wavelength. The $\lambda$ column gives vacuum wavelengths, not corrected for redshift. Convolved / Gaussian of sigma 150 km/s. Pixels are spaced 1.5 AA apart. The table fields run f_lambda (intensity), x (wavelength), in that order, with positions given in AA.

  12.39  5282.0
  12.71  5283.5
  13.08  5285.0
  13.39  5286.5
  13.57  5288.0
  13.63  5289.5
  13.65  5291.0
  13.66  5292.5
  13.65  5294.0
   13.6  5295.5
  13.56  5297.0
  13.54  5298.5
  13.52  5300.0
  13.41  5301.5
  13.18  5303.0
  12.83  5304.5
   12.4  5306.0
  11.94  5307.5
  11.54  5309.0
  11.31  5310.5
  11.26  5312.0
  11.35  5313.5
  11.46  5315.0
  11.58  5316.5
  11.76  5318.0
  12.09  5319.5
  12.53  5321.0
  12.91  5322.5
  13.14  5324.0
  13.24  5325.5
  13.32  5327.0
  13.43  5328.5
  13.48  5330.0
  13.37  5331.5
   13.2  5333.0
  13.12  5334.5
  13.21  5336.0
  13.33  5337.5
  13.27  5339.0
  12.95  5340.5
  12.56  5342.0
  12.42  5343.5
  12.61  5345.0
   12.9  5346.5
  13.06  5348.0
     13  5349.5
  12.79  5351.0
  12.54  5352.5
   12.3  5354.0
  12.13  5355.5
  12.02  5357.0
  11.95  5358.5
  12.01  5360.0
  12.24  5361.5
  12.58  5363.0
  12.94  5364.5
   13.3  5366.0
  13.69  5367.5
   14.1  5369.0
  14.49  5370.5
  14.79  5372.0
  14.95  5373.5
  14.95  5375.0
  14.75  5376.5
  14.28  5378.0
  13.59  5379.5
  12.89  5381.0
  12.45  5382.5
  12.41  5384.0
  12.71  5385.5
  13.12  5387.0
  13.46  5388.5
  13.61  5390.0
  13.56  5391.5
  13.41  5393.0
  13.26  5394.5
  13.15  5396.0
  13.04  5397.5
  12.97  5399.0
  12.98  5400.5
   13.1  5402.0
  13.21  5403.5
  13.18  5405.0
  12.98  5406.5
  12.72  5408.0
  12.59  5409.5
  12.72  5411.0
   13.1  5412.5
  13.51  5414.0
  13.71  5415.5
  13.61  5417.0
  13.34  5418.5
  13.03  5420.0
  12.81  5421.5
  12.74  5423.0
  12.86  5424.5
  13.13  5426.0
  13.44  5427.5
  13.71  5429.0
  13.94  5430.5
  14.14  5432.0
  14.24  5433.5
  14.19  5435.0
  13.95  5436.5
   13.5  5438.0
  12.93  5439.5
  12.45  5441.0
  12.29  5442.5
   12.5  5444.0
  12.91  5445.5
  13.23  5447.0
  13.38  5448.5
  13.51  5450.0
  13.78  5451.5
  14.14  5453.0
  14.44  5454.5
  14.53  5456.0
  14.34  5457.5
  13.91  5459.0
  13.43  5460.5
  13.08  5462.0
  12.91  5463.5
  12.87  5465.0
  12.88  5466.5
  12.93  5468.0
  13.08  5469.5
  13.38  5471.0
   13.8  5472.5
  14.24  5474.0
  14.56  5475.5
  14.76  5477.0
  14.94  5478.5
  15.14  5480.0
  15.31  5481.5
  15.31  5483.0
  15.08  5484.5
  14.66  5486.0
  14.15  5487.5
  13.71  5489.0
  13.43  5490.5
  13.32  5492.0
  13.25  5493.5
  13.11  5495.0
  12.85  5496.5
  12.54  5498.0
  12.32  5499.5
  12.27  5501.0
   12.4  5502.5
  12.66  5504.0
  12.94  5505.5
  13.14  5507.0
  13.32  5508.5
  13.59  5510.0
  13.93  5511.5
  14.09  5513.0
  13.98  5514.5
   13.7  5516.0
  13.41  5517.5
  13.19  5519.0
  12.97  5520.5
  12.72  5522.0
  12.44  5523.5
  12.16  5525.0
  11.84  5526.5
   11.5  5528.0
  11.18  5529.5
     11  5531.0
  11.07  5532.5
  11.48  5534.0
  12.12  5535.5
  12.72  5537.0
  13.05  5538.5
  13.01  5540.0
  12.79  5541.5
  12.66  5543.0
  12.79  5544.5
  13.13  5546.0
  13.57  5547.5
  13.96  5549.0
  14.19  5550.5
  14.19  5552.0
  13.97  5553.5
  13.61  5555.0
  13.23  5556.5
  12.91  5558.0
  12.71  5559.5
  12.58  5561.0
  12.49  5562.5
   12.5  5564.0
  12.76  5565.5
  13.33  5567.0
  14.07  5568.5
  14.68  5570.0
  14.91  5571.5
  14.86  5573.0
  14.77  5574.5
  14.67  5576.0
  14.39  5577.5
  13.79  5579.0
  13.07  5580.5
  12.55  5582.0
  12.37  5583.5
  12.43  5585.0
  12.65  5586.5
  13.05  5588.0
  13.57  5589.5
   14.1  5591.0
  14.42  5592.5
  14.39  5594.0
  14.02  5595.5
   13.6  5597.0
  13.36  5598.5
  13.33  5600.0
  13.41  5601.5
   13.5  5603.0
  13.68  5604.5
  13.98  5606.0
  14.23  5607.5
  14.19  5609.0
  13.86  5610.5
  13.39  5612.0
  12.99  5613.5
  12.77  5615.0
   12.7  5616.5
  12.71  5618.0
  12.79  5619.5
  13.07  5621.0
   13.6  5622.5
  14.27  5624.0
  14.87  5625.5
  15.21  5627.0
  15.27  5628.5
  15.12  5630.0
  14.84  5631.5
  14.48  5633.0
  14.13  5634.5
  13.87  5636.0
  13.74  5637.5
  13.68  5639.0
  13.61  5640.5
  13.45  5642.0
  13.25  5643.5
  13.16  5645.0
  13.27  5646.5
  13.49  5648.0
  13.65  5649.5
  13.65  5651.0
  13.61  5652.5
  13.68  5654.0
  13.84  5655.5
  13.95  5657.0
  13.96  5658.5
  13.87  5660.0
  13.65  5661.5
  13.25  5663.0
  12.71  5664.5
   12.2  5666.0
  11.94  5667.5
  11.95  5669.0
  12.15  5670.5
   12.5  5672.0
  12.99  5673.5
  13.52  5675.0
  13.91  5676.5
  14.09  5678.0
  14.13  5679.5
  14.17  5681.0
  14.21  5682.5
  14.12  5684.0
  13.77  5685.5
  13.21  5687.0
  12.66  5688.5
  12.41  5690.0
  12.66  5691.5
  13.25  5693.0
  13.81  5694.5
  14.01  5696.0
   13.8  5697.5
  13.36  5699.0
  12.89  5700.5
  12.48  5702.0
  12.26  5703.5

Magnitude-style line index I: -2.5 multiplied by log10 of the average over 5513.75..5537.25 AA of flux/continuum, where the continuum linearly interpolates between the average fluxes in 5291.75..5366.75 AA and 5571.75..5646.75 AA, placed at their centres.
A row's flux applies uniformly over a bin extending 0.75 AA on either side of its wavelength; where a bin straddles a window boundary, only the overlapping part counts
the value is 0.09 mag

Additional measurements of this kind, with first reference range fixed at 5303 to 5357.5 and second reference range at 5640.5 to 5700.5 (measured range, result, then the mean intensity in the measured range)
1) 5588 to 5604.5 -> -0.04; 13.7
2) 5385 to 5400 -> -0.04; 13.2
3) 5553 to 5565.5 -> 0.01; 13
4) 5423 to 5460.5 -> -0.06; 13.5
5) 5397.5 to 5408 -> -0.03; 13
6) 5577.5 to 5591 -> 0.01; 13.1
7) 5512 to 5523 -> -0.03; 13.4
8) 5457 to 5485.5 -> -0.09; 14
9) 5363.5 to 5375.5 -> -0.12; 14.1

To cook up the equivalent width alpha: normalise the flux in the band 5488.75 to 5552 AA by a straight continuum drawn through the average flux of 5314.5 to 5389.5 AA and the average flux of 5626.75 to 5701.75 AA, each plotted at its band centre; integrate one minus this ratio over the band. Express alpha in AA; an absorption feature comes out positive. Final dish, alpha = 2.16 AA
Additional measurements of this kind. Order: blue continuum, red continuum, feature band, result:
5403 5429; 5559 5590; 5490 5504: 0.5 AA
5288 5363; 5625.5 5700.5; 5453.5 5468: -0.6 AA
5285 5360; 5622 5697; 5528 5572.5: 1.2 AA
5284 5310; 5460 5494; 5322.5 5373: 1.3 AA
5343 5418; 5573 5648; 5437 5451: 0.3 AA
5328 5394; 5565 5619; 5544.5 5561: 0.1 AA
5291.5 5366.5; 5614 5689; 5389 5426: -0.6 AA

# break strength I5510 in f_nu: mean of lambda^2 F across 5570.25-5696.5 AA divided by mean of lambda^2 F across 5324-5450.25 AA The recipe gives 1.1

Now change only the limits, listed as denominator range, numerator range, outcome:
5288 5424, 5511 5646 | 1.12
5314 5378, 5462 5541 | 1.07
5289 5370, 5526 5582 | 1.11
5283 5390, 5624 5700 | 1.18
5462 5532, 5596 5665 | 1.08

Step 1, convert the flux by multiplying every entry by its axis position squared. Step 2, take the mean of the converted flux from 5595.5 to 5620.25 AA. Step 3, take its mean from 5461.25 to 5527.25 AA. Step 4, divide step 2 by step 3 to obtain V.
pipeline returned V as 1.04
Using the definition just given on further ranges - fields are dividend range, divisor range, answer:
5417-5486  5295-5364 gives 1.13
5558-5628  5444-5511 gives 1.04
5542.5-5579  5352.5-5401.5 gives 1.10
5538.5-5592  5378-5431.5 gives 1.08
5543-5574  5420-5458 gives 1.05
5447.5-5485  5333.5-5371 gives 1.13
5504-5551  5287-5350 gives 1.08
